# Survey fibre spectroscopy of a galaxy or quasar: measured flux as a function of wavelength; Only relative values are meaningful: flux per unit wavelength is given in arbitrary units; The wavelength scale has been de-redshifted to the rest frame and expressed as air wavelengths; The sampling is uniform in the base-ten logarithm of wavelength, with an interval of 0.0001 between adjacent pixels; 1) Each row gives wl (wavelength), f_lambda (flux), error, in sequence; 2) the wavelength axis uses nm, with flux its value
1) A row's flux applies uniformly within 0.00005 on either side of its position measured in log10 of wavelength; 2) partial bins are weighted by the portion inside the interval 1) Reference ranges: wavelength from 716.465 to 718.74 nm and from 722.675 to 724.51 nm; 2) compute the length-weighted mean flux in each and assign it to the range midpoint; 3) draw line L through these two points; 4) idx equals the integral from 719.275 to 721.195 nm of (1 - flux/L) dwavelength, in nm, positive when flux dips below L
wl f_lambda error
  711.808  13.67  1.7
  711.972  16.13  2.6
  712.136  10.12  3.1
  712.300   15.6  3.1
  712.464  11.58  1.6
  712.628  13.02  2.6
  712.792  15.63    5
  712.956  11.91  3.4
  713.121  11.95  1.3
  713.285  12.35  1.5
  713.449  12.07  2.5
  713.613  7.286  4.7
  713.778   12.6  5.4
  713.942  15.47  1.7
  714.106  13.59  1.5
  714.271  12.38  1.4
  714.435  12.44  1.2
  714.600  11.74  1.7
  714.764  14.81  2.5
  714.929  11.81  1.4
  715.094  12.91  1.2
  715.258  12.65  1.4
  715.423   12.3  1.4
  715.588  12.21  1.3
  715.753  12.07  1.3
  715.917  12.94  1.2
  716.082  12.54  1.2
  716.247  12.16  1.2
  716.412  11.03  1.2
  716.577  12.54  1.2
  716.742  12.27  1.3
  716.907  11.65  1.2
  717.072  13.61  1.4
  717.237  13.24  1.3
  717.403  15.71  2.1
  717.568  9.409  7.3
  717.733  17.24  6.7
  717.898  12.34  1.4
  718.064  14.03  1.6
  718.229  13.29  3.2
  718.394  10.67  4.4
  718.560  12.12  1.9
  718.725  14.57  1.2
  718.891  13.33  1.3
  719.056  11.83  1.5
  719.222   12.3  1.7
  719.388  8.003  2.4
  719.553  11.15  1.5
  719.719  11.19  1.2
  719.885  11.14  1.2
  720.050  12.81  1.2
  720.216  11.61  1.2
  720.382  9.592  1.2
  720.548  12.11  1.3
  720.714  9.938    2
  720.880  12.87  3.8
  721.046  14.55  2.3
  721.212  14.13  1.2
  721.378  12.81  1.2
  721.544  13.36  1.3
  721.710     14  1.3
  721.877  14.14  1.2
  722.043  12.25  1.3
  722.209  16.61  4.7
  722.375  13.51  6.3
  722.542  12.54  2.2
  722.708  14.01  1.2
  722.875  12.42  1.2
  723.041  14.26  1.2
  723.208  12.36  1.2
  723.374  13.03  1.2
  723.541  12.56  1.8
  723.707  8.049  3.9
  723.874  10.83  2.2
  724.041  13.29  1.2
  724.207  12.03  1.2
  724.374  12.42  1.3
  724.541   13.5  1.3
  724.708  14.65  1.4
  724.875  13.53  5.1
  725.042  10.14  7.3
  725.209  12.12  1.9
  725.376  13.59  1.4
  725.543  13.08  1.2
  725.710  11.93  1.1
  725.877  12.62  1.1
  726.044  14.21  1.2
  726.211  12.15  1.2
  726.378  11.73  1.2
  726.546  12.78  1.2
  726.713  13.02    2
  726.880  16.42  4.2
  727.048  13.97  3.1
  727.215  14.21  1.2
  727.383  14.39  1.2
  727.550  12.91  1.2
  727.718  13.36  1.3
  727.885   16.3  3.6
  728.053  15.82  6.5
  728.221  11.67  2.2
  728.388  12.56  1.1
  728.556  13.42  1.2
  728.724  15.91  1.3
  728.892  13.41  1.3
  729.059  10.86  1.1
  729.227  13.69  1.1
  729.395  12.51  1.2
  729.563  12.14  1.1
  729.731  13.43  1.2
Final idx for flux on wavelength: 0.18 nm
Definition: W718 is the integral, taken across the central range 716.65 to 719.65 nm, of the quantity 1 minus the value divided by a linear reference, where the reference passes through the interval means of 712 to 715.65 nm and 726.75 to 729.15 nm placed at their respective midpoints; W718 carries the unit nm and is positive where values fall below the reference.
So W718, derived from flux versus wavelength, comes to 0.10 nm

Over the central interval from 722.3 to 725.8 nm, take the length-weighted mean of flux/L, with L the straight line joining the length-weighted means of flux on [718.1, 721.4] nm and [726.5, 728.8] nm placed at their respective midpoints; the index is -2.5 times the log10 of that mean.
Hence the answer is 0.048 mag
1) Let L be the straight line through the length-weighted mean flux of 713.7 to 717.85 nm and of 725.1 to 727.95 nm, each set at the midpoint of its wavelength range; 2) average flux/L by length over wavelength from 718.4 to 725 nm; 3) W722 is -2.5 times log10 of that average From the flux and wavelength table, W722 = 0.06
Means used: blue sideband 12.9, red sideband 13.4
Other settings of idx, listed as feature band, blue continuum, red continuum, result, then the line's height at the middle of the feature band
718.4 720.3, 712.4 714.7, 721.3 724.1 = 0.147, 12.8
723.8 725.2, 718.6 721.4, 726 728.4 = 0.057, 13.1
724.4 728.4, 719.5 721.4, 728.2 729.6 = -0.209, 12.7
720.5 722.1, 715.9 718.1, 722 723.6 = 0.026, 13.3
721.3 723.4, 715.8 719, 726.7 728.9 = -0.003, 13.5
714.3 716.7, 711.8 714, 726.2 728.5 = 0.091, 12.9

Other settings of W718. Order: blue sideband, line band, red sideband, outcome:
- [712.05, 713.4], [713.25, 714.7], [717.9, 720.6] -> 0.04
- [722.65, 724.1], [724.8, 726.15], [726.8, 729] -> 0.05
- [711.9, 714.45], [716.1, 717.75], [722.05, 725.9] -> 0.01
